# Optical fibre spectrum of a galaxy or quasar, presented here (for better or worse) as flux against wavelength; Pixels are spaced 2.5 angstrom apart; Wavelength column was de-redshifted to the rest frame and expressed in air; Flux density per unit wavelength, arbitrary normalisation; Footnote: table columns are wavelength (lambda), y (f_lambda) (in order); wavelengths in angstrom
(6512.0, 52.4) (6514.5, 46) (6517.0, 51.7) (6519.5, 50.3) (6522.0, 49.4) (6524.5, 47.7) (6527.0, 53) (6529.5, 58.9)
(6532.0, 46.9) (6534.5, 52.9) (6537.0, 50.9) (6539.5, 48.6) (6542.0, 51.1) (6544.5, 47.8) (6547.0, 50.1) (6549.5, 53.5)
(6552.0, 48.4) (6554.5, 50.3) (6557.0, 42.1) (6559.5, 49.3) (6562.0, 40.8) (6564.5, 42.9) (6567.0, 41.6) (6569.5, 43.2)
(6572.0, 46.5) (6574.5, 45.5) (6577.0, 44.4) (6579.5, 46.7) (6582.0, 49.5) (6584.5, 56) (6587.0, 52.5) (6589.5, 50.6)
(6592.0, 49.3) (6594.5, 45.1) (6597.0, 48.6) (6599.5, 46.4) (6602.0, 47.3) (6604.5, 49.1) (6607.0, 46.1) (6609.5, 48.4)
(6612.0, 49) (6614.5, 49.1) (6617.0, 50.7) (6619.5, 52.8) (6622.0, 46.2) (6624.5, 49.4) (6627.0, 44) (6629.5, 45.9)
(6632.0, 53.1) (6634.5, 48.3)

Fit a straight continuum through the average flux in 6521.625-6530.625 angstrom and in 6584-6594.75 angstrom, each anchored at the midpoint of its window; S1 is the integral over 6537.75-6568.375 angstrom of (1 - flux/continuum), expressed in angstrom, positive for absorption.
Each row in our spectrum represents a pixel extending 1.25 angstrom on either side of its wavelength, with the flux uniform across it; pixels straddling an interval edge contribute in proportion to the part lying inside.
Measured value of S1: 2.67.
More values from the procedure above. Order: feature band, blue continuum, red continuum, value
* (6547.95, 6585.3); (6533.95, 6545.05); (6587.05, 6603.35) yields 2.00 angstrom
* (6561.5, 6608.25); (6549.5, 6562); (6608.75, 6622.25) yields 1.42 angstrom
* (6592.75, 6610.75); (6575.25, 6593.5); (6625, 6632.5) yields 0.52 angstrom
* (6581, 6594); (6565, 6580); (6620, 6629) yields -1.74 angstrom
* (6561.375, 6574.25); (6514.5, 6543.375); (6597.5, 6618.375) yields 1.63 angstrom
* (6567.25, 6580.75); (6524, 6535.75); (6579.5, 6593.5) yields 1.65 angstrom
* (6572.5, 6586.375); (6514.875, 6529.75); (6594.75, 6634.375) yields 0.24 angstrom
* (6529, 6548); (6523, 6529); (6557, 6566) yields -0.71 angstrom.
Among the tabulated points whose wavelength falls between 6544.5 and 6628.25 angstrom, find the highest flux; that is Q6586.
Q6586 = 56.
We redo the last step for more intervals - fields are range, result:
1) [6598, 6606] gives 49.1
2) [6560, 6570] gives 43.2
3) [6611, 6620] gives 52.8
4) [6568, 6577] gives 46.5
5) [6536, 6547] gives 51.1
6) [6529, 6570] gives 58.9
